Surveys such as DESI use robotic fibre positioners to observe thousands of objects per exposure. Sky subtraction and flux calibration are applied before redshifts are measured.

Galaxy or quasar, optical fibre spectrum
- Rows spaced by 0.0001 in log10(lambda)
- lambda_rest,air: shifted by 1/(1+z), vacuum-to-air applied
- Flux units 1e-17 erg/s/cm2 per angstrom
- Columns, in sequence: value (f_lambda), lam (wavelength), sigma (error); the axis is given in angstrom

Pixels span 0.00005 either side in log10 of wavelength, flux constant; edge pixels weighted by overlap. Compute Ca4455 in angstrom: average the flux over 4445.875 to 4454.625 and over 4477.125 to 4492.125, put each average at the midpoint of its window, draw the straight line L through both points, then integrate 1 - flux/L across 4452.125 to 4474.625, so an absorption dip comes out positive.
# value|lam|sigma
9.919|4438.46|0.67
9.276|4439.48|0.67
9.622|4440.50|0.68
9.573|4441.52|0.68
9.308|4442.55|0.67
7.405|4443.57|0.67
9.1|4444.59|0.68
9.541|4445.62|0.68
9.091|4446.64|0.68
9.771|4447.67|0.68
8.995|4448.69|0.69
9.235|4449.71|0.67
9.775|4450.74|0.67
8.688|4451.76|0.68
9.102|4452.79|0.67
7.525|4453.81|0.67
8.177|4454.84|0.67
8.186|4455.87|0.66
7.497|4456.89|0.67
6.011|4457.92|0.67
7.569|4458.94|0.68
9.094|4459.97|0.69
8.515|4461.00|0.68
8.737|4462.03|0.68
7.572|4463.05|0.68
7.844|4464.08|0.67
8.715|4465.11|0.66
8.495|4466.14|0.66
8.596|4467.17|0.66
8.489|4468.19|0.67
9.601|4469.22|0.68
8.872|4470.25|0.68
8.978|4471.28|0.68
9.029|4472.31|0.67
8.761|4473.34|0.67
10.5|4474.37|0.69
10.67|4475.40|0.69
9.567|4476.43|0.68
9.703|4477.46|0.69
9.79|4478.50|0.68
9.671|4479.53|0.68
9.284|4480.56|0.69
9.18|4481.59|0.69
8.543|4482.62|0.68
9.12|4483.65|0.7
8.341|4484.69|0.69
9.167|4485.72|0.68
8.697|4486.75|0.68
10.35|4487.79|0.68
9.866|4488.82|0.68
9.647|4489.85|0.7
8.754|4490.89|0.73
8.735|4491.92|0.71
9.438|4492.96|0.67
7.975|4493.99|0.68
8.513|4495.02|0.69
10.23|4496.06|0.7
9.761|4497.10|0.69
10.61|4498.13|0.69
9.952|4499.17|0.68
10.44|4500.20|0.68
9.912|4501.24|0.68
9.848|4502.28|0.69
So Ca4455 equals 1.7 angstrom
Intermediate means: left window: 9.01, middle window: 8.43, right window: 9.26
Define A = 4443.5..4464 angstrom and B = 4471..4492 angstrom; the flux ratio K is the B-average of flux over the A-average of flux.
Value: 1.10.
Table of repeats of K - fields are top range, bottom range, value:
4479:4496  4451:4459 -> 1.15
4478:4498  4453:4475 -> 1.10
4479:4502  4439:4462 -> 1.08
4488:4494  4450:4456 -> 1.07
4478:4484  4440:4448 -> 1.01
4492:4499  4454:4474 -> 1.12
